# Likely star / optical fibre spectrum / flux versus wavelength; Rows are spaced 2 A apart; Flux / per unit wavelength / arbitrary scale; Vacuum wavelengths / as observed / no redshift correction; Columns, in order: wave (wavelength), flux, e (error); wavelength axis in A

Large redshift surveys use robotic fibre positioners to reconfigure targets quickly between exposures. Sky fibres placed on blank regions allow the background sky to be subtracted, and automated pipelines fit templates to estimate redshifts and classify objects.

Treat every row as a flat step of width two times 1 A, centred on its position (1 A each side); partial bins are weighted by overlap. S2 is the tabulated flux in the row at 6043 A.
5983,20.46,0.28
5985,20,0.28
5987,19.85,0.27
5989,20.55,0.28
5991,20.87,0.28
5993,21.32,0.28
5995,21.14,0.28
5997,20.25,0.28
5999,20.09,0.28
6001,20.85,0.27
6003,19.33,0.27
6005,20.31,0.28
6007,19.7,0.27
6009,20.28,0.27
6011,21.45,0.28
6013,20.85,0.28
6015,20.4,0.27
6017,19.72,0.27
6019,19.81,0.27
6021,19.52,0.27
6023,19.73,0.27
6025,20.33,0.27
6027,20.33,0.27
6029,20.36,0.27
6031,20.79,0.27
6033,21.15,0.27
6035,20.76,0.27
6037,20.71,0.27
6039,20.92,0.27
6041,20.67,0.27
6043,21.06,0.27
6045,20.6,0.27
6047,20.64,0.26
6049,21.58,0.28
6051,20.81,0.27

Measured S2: 21.06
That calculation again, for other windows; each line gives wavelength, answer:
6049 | 21.58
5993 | 21.32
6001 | 20.85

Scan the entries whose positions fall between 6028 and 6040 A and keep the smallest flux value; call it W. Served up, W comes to 20.36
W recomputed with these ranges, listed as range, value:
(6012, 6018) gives 19.72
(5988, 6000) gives 20.09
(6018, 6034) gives 19.52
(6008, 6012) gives 20.28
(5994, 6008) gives 19.33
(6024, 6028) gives 20.33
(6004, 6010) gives 19.7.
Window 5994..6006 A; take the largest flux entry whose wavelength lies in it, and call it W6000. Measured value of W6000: 21.14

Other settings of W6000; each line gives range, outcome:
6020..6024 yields 19.73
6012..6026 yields 20.85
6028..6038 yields 21.15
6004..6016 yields 21.45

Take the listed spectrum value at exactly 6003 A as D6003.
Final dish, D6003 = 19.33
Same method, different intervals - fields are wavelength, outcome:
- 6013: 20.85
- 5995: 21.14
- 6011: 21.45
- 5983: 20.46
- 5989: 20.55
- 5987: 19.85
